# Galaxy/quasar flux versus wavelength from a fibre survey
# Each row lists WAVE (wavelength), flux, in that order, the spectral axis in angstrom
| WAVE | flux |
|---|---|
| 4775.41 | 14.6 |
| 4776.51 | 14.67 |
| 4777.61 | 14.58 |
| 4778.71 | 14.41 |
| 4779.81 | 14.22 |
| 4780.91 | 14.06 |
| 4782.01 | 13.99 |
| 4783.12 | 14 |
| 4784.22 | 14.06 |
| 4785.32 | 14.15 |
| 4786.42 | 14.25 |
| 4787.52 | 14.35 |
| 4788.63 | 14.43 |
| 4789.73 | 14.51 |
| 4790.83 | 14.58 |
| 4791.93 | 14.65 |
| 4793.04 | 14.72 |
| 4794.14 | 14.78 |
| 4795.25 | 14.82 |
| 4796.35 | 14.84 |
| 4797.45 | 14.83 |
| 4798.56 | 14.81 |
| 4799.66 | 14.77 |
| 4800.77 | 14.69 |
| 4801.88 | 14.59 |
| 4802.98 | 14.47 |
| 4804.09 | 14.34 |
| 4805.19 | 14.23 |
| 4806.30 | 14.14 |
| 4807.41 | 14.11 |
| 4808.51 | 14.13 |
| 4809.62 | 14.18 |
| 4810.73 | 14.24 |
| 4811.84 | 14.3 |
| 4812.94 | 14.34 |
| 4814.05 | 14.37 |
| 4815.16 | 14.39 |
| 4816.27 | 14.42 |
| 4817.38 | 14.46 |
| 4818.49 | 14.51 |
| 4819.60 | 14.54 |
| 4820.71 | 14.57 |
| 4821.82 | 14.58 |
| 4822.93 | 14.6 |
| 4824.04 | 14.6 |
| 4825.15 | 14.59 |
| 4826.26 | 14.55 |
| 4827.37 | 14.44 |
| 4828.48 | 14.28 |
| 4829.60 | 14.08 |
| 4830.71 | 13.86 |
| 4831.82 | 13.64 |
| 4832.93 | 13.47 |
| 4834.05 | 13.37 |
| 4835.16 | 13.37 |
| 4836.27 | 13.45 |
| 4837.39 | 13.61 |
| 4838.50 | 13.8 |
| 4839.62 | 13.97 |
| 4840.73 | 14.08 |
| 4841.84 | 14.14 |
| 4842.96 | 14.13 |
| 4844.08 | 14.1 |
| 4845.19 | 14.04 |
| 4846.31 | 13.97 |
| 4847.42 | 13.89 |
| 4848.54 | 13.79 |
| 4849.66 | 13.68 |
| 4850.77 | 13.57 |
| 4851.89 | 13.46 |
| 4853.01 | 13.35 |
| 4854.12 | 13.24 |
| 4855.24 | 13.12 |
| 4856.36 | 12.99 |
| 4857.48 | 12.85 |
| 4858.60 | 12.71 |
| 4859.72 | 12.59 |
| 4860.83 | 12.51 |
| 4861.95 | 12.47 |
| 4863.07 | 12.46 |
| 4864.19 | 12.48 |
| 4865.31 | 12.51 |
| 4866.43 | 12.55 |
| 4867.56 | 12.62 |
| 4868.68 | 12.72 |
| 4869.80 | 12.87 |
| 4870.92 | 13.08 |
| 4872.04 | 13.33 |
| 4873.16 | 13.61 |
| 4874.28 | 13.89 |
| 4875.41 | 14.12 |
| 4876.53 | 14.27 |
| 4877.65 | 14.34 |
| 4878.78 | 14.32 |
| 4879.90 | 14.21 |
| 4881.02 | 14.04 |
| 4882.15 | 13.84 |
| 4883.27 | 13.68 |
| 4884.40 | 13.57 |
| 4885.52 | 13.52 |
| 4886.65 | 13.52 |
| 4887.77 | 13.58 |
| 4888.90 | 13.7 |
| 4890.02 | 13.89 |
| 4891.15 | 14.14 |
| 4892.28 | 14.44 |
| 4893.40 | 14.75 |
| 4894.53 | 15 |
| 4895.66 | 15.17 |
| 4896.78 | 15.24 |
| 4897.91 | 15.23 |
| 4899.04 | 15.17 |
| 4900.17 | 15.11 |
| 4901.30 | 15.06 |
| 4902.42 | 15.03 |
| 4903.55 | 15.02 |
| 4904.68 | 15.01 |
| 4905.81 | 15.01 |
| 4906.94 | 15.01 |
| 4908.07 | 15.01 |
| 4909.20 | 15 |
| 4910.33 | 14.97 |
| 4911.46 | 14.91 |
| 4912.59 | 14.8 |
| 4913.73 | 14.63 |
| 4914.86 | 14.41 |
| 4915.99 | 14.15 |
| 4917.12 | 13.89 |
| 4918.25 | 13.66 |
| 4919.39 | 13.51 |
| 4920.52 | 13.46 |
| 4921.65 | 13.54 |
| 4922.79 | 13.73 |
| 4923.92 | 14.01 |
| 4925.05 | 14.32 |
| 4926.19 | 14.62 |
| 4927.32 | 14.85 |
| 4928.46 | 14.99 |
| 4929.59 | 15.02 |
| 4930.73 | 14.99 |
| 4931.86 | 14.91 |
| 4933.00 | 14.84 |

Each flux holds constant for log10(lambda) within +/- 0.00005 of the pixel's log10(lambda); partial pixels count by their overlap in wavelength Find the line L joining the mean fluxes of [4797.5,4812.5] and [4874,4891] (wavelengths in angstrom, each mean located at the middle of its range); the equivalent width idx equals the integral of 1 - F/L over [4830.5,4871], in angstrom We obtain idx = 2.3 angstrom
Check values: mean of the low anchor 14.4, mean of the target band 13.3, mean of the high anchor 13.9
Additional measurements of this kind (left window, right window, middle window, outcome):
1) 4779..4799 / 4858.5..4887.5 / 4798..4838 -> -0.6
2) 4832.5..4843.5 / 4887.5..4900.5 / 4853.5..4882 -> 2.0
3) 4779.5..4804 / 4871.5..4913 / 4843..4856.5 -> 0.8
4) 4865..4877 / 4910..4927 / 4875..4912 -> -2.2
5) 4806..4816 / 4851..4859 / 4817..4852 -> -1.0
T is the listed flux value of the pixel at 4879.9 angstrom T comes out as 14.21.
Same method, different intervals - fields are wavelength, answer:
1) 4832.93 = 13.47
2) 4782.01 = 13.99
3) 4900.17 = 15.11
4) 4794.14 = 14.78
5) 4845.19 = 14.04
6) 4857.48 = 12.85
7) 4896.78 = 15.24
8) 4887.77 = 13.58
